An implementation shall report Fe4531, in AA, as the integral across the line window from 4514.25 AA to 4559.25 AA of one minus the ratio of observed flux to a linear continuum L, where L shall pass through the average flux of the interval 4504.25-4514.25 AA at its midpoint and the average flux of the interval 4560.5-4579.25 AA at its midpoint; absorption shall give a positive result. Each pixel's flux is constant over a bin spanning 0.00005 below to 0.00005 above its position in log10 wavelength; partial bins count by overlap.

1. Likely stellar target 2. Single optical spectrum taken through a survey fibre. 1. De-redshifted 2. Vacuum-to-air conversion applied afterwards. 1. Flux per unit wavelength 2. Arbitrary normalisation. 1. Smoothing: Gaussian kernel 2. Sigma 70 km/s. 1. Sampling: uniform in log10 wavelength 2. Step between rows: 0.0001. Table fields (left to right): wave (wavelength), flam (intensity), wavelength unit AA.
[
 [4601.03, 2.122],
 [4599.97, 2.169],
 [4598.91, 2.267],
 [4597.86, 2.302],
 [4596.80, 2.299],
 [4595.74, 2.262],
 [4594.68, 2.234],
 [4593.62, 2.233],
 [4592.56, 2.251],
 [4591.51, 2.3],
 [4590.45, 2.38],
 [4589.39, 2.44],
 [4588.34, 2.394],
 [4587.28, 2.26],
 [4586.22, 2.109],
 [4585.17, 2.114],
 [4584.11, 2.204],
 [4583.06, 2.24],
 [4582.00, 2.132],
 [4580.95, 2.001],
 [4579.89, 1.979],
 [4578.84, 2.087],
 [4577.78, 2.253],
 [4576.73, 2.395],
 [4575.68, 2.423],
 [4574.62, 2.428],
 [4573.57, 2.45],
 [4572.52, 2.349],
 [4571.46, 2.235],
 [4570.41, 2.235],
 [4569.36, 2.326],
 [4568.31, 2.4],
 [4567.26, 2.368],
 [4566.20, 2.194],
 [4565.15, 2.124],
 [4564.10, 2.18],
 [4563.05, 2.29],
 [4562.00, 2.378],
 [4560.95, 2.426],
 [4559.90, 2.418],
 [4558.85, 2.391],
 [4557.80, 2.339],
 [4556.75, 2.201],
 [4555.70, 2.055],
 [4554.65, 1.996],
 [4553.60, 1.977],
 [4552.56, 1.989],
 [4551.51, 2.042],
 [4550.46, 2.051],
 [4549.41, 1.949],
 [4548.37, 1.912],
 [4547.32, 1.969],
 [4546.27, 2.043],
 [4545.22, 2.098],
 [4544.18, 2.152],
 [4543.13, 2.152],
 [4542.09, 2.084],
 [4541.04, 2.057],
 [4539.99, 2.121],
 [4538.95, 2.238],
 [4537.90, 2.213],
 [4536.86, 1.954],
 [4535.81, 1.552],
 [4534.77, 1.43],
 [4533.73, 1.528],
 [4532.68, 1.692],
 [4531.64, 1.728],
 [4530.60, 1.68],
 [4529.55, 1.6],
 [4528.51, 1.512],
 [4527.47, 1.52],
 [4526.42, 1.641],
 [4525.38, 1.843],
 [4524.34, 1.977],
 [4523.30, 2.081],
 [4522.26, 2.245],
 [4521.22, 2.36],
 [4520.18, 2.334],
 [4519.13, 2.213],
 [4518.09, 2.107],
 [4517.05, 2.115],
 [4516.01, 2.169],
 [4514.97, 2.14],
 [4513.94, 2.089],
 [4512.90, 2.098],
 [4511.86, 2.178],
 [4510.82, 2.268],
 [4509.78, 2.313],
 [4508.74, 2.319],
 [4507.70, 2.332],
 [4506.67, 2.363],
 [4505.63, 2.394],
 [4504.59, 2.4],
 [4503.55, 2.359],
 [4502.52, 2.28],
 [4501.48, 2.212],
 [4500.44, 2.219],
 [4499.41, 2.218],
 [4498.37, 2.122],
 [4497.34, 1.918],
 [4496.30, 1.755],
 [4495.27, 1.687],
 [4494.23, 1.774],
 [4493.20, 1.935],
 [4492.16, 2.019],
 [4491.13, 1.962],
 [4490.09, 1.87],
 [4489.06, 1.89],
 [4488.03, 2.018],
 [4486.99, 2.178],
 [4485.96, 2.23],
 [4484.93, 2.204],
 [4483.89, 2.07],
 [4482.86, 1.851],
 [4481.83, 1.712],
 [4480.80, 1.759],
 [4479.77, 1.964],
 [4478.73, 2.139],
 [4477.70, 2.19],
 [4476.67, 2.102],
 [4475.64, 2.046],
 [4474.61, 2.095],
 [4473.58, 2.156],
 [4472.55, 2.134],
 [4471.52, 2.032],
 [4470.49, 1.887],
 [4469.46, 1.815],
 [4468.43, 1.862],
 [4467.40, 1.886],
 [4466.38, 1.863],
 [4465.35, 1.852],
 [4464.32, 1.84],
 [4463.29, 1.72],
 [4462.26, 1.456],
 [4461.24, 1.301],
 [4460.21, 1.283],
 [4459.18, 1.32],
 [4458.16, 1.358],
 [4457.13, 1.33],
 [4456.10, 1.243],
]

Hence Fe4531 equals 6.0 AA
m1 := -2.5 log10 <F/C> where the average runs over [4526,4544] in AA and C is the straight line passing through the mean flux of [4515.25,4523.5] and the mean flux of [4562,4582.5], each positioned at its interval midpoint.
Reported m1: 0.22 mag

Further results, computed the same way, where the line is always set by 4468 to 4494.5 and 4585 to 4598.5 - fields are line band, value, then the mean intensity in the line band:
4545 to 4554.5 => 0.090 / 2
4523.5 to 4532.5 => 0.237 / 1.7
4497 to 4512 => -0.105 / 2.27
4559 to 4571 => -0.046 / 2.31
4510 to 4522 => -0.053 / 2.19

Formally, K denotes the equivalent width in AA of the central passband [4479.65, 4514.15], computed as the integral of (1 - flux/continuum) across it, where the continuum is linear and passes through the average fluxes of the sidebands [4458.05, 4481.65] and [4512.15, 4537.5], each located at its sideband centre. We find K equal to -4.0 AA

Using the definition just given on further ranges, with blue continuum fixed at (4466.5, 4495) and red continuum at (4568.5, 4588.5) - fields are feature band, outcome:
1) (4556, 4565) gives -0.5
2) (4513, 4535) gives 1.9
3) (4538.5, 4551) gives 0.5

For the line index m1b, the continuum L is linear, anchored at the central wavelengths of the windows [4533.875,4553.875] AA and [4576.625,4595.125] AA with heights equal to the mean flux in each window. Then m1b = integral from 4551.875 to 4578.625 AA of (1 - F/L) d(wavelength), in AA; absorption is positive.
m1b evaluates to -2.1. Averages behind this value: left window 1.99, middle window 2.27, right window 2.22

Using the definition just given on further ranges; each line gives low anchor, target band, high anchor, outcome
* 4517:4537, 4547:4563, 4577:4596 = -0.98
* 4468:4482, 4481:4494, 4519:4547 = -0.01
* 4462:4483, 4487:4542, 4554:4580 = 1.57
